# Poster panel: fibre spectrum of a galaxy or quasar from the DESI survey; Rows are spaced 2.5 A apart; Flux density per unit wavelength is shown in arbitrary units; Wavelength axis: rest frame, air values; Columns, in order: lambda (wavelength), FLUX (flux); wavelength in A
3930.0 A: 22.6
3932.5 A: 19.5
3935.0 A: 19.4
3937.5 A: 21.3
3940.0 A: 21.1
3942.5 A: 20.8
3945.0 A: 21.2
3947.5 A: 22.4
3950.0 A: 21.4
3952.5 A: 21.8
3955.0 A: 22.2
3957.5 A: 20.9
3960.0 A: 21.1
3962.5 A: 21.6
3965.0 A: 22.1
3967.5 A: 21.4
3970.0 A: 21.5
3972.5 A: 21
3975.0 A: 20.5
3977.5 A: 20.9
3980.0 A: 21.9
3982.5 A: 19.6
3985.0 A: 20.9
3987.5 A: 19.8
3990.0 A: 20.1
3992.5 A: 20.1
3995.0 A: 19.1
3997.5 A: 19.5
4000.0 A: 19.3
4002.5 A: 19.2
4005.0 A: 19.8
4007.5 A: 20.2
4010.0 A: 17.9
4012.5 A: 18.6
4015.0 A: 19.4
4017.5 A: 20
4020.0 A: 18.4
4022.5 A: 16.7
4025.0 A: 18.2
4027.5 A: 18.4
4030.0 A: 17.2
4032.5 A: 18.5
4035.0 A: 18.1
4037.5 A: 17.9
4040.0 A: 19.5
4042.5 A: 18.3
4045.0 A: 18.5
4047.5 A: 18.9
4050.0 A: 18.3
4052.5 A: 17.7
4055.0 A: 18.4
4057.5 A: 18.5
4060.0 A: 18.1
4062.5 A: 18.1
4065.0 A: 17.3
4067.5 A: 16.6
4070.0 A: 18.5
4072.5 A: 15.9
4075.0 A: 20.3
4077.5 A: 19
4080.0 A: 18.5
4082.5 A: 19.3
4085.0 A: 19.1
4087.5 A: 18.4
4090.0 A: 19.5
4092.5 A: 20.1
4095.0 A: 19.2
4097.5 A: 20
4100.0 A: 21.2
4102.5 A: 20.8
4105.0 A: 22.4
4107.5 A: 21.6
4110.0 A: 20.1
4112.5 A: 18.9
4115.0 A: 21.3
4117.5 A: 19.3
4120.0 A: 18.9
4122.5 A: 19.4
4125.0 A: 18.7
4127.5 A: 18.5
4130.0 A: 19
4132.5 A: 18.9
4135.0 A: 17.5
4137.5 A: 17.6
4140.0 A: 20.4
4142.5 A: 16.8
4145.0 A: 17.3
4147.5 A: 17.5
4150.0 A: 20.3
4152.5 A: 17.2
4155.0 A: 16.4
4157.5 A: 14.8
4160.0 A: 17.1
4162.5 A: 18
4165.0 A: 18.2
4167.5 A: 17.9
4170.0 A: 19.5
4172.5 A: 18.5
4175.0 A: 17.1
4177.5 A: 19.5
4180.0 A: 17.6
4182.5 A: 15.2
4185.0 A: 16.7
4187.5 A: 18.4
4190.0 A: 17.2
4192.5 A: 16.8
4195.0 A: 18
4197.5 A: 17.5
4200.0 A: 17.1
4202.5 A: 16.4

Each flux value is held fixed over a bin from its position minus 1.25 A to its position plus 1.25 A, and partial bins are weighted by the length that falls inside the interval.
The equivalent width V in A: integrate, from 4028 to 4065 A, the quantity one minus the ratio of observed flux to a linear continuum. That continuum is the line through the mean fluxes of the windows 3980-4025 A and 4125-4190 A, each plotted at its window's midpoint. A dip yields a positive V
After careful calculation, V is 1.33 A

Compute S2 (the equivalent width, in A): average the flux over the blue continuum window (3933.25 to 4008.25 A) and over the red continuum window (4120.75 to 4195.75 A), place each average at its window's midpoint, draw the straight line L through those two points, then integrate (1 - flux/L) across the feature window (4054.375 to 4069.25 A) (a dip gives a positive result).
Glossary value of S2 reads 1.2 A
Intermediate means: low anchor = 20.7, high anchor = 17.9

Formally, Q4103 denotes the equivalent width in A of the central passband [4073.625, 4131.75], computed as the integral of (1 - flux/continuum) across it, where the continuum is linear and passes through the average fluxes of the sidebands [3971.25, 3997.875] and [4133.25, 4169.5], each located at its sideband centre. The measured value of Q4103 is -3.9 A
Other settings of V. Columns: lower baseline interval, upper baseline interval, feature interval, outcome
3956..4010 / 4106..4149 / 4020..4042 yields 2.05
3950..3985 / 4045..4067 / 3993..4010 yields 0.54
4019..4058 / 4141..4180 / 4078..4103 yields -2.14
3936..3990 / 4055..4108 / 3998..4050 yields 3.77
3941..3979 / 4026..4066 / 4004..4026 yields 0.66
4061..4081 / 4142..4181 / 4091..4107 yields -2.42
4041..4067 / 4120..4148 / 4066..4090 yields -0.28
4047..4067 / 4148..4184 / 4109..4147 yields -2.14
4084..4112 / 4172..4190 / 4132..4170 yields 1.47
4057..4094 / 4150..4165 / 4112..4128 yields -1.44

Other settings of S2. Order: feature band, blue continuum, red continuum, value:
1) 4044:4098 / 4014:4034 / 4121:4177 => -0.91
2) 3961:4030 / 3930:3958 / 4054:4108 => 1.99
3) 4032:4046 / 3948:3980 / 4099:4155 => 1.32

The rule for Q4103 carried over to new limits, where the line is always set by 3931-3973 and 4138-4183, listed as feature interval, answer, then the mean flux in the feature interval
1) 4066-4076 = 0.8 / 17.8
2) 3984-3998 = 0.5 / 19.9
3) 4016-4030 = 1.3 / 18.3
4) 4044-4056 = 0.8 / 18.4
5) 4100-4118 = -2.0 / 20.7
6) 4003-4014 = 0.6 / 19.1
